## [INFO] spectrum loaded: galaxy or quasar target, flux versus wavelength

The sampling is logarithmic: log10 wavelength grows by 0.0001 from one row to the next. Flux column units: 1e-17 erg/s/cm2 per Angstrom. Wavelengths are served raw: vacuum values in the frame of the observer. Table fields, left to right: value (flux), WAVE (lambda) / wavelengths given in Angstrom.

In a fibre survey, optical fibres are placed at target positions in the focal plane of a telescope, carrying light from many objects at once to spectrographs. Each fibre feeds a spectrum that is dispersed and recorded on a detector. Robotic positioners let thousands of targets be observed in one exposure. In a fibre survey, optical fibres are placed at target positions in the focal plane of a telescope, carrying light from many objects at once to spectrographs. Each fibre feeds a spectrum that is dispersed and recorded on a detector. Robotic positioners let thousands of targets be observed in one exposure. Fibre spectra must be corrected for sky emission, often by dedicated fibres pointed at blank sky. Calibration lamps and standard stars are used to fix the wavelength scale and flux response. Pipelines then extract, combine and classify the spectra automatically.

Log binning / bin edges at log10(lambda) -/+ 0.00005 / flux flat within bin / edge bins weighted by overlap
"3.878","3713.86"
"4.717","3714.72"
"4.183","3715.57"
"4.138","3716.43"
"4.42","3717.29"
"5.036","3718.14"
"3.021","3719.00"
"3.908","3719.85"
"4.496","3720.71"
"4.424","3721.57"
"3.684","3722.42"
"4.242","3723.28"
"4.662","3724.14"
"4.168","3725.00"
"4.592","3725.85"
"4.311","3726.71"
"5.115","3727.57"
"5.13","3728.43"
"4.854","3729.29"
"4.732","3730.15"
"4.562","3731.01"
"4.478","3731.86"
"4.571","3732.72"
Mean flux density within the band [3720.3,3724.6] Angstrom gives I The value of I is 4.3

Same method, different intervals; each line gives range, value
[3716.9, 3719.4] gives 4.17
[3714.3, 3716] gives 4.46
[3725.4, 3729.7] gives 4.8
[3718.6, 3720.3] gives 3.49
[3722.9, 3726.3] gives 4.42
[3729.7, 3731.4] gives 4.65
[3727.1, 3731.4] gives 4.87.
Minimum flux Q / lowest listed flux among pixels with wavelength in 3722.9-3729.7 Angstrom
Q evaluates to 4.168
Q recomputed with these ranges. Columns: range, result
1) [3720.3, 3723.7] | 3.684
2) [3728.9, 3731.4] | 4.562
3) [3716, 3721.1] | 3.021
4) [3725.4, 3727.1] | 4.311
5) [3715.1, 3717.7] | 4.138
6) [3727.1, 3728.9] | 5.115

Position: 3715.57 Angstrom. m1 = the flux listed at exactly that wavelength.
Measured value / 4.183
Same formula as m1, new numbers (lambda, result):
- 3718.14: 5.036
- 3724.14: 4.662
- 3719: 3.021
